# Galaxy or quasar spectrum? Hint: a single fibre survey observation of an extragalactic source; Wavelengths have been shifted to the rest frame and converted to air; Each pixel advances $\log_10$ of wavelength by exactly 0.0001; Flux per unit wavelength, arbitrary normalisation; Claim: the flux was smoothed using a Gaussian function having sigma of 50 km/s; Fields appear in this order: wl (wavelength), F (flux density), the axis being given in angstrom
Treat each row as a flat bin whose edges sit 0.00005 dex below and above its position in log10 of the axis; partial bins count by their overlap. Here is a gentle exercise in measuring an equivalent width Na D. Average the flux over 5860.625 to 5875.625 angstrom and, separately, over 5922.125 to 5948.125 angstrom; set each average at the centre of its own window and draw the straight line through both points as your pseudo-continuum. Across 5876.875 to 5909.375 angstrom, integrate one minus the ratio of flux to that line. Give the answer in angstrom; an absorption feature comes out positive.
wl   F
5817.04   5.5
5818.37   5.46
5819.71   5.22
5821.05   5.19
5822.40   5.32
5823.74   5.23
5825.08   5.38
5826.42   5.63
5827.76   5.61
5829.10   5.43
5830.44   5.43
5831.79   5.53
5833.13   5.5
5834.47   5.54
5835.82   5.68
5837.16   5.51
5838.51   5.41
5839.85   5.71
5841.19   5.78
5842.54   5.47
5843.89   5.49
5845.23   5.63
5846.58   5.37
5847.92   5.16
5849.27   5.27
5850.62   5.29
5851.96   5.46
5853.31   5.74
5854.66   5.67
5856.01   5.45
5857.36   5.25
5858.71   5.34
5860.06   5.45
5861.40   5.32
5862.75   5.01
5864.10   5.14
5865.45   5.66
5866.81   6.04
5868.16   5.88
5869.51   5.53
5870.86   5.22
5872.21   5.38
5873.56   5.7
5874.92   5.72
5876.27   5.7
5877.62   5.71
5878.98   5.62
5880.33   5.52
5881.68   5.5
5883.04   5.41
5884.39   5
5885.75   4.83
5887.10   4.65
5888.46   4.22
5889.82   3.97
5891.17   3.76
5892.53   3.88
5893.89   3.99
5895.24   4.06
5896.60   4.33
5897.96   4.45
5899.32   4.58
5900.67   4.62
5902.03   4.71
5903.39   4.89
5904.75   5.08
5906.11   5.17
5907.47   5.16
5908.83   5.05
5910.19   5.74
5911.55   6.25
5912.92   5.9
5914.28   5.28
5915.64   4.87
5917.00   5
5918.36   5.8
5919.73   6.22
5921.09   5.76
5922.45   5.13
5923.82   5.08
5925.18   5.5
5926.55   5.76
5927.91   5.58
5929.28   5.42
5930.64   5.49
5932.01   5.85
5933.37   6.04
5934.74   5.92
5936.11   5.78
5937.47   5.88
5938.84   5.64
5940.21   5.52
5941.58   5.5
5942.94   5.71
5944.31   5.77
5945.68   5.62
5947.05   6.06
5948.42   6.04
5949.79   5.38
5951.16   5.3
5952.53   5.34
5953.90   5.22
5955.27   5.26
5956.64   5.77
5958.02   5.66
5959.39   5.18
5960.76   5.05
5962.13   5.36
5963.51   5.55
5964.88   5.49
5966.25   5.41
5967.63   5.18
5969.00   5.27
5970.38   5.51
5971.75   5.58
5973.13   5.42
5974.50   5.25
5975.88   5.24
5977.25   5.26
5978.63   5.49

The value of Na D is 4.7 angstrom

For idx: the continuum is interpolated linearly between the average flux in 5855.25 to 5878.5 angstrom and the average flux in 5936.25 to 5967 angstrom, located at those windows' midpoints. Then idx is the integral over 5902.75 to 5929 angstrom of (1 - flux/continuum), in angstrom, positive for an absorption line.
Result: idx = 0.4 angstrom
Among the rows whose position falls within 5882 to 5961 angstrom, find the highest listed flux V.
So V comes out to 6.25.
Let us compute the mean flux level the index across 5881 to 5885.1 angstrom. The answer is 5.3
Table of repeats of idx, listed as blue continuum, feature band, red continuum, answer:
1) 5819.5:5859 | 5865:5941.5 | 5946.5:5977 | 2.6 angstrom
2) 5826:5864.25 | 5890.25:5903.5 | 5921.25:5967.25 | 2.9 angstrom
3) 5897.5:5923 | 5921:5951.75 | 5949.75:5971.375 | -1.9 angstrom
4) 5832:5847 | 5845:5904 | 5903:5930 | 4.2 angstrom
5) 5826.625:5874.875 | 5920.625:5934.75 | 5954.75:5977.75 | -0.4 angstrom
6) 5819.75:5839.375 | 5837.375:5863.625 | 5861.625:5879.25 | 0.3 angstrom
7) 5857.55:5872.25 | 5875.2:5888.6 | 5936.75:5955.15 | 0.5 angstrom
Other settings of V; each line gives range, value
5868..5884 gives 5.88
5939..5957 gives 6.06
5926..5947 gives 6.04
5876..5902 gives 5.71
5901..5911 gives 5.74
